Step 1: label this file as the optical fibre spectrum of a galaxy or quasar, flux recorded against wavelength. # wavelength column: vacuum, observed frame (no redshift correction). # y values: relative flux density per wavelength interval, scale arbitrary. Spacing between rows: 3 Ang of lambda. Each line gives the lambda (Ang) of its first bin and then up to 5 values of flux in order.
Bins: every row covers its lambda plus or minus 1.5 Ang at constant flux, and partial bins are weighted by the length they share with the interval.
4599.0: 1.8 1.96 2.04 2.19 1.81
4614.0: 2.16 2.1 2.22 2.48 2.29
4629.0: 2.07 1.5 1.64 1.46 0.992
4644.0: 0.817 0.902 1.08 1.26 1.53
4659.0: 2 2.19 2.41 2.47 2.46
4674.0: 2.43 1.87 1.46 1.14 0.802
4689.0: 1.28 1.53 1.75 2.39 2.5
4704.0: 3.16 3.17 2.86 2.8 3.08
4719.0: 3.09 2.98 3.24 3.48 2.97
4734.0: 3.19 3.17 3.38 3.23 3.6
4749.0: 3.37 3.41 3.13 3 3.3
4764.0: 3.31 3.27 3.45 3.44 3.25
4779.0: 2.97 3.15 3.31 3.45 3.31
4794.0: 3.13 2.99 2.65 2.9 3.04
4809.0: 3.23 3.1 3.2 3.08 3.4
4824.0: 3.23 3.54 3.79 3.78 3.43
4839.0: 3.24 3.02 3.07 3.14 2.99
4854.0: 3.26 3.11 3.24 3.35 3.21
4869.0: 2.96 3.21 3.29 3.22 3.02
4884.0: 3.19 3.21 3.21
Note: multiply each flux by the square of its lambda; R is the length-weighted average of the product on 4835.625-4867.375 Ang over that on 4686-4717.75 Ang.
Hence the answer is 1.42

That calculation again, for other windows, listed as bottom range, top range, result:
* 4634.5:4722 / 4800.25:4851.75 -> 1.74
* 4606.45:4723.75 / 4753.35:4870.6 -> 1.70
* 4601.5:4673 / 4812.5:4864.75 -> 1.95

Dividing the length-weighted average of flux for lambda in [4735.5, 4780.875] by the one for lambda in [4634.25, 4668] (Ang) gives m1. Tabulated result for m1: 2.16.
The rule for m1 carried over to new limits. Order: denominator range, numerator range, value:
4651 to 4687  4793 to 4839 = 1.76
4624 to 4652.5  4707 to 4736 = 2.16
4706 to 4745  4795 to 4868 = 1.02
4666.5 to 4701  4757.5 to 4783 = 1.79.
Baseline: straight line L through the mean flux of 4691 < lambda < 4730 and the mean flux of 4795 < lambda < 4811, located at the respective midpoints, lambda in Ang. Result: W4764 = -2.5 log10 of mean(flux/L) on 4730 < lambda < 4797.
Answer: -0.13 mag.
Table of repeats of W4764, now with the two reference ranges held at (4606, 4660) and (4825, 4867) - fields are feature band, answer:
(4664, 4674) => -0.24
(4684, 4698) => 0.43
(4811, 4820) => -0.03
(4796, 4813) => 0.00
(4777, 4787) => -0.13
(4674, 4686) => 0.32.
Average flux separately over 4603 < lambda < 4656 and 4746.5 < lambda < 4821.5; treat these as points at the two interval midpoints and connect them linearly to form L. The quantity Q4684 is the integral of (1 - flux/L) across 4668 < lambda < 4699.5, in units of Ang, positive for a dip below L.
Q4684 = 6.6 Ang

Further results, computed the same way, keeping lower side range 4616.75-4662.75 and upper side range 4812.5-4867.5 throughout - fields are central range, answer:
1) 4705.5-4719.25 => -4.7 Ang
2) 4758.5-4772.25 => -3.3 Ang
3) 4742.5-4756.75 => -4.6 Ang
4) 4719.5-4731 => -4.2 Ang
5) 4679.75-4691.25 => 4.9 Ang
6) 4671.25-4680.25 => -0.6 Ang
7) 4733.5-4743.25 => -3.2 Ang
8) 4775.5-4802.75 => -2.5 Ang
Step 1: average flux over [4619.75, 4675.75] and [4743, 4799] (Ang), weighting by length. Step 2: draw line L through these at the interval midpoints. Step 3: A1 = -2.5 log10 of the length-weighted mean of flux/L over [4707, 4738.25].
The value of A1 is -0.15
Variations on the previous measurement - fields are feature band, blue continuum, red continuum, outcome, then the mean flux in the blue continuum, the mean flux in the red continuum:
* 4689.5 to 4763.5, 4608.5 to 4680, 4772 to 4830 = -0.16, 1.83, 3.19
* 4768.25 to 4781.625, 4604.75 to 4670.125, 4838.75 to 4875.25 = -0.23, 1.8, 3.15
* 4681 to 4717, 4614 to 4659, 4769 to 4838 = 0.04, 1.63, 3.25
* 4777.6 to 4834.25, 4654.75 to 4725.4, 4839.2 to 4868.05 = -0.12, 2.26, 3.15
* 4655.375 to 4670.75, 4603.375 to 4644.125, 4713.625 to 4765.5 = 0.08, 1.88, 3.22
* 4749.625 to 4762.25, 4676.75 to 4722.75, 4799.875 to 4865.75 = -0.21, 2.24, 3.23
